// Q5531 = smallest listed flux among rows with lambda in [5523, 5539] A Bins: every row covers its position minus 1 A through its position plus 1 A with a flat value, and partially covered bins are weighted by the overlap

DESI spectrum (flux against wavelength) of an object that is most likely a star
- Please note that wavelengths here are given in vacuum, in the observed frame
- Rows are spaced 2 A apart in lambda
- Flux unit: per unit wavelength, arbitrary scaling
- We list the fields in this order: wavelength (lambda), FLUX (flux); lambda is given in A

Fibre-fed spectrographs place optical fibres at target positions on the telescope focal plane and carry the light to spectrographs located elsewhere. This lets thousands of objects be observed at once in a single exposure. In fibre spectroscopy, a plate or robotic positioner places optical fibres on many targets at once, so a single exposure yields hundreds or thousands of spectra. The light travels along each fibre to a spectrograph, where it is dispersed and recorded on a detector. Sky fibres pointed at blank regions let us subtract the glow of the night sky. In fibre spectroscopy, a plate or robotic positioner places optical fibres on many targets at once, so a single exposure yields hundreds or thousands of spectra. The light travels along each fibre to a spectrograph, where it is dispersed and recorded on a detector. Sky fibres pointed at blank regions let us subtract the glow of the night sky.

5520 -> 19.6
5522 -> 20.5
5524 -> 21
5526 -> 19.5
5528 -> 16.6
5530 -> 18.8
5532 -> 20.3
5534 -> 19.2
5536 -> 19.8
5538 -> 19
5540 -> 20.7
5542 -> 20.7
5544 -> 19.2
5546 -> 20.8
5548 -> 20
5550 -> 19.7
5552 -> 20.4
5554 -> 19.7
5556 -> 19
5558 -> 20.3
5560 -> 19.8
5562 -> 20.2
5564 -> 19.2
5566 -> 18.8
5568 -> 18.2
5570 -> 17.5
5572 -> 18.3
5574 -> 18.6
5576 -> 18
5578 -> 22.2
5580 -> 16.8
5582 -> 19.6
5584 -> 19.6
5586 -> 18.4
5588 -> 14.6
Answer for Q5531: 16.6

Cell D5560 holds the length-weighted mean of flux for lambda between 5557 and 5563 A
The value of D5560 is 20.1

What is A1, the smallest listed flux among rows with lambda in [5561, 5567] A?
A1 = 18.8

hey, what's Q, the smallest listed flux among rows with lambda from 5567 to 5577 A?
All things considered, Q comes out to 17.5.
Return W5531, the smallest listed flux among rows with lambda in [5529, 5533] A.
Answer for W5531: 18.8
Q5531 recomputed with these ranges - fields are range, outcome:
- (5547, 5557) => 19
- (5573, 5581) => 16.8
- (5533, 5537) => 19.2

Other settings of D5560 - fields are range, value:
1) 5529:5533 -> 19.6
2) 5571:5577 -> 18.3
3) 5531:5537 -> 19.8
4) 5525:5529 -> 18.1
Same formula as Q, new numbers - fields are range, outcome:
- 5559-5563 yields 19.8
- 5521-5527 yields 19.5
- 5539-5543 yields 20.7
